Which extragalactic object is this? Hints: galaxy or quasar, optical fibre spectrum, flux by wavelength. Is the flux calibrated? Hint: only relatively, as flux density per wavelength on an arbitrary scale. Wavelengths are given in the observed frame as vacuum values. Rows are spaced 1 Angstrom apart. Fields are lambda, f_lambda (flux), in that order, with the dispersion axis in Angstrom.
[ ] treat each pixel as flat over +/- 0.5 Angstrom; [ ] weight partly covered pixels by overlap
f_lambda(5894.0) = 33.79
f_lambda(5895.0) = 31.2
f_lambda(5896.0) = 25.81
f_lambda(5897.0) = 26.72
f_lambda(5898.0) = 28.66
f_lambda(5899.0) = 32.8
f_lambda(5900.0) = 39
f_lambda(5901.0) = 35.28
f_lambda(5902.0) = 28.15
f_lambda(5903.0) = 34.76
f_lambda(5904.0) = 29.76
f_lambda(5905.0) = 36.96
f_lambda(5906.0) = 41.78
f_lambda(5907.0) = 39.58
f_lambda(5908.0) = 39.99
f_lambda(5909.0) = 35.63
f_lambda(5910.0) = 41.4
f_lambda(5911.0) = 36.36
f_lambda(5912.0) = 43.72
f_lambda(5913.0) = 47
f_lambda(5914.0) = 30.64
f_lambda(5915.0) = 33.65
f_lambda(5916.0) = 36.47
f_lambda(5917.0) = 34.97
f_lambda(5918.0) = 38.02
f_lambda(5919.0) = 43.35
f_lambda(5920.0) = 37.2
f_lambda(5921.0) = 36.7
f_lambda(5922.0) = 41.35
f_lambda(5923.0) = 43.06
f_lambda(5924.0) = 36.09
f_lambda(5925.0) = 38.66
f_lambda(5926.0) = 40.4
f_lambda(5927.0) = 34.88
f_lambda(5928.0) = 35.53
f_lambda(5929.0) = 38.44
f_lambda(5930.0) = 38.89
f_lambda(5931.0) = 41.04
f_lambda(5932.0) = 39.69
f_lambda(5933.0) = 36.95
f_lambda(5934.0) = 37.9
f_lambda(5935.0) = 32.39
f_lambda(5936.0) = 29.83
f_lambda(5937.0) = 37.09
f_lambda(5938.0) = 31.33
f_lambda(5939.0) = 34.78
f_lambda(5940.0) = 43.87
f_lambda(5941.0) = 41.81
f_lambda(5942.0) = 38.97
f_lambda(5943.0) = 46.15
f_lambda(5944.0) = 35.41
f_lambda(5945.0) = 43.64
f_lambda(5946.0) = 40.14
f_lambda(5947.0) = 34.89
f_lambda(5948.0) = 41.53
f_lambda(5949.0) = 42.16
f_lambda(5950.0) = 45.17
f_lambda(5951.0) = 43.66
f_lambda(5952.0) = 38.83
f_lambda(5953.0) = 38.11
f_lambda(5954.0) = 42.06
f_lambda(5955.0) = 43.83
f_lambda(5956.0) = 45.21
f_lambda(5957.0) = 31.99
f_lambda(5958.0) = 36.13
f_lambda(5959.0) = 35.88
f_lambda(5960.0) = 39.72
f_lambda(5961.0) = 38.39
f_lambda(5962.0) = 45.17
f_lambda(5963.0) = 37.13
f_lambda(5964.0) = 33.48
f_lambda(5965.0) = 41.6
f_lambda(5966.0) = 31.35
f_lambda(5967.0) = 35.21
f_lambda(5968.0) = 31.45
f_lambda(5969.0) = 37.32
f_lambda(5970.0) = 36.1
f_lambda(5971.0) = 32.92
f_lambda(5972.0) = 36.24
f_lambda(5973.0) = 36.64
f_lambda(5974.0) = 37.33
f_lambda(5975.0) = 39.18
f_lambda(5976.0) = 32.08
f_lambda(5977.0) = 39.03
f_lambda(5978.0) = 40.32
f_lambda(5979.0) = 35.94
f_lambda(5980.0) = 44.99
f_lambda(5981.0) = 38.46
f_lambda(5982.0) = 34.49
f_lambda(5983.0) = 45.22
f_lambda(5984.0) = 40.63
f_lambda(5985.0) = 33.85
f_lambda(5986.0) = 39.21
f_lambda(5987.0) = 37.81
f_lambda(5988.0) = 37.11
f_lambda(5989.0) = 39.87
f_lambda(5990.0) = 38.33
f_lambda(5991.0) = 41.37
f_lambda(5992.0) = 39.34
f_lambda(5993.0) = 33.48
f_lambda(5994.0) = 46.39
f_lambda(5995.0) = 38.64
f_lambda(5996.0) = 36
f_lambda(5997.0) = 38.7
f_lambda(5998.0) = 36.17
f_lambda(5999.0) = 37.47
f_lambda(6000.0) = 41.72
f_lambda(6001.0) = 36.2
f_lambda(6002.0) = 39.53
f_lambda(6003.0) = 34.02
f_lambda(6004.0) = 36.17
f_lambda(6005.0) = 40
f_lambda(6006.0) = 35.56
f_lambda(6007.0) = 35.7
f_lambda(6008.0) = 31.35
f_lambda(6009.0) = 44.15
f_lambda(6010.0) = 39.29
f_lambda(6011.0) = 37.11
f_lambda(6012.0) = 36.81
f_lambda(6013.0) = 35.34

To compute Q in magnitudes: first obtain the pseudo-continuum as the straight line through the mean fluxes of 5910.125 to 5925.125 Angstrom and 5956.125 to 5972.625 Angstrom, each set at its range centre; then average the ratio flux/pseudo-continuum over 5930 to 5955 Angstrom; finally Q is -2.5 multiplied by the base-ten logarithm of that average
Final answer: -0.049 mag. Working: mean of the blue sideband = 38.6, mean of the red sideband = 36.5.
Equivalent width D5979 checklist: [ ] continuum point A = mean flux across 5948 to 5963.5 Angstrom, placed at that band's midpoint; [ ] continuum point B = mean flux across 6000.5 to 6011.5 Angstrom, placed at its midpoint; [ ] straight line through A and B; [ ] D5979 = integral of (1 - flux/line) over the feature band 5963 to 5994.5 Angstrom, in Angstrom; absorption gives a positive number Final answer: 1.0 Angstrom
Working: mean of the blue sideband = 40.3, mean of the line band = 37.6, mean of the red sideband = 37.2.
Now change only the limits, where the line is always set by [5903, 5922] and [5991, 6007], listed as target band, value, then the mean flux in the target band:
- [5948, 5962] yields -0.86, 40.3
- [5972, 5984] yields -0.17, 38.5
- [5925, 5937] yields 0.31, 37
